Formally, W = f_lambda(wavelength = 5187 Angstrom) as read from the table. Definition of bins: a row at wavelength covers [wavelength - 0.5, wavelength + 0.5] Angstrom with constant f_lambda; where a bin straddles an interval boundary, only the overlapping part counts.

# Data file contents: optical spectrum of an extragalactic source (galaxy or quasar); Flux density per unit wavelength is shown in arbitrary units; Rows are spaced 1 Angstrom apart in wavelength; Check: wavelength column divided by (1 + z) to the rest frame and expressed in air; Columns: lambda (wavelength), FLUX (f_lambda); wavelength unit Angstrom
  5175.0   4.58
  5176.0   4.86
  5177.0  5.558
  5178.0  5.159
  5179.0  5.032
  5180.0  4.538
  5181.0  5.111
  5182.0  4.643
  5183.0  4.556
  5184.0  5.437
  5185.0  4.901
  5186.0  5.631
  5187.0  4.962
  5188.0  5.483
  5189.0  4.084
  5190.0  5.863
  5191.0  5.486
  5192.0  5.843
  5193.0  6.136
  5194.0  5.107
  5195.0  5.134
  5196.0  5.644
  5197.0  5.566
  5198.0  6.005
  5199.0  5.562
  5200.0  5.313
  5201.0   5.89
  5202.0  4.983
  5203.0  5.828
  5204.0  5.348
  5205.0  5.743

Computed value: 4.962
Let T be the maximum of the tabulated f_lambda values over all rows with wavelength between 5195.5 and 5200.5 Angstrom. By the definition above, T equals 6.005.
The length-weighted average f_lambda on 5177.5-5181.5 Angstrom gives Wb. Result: 4.96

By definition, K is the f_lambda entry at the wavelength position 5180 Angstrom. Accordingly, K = 4.538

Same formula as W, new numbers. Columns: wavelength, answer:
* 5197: 5.566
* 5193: 6.136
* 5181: 5.111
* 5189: 4.084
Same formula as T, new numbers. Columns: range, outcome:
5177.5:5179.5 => 5.159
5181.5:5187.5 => 5.631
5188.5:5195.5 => 6.136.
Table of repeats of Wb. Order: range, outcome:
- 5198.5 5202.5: 5.44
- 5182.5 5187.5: 5.1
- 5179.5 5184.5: 4.86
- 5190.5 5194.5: 5.64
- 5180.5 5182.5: 4.88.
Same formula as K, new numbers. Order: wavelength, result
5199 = 5.562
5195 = 5.134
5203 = 5.828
